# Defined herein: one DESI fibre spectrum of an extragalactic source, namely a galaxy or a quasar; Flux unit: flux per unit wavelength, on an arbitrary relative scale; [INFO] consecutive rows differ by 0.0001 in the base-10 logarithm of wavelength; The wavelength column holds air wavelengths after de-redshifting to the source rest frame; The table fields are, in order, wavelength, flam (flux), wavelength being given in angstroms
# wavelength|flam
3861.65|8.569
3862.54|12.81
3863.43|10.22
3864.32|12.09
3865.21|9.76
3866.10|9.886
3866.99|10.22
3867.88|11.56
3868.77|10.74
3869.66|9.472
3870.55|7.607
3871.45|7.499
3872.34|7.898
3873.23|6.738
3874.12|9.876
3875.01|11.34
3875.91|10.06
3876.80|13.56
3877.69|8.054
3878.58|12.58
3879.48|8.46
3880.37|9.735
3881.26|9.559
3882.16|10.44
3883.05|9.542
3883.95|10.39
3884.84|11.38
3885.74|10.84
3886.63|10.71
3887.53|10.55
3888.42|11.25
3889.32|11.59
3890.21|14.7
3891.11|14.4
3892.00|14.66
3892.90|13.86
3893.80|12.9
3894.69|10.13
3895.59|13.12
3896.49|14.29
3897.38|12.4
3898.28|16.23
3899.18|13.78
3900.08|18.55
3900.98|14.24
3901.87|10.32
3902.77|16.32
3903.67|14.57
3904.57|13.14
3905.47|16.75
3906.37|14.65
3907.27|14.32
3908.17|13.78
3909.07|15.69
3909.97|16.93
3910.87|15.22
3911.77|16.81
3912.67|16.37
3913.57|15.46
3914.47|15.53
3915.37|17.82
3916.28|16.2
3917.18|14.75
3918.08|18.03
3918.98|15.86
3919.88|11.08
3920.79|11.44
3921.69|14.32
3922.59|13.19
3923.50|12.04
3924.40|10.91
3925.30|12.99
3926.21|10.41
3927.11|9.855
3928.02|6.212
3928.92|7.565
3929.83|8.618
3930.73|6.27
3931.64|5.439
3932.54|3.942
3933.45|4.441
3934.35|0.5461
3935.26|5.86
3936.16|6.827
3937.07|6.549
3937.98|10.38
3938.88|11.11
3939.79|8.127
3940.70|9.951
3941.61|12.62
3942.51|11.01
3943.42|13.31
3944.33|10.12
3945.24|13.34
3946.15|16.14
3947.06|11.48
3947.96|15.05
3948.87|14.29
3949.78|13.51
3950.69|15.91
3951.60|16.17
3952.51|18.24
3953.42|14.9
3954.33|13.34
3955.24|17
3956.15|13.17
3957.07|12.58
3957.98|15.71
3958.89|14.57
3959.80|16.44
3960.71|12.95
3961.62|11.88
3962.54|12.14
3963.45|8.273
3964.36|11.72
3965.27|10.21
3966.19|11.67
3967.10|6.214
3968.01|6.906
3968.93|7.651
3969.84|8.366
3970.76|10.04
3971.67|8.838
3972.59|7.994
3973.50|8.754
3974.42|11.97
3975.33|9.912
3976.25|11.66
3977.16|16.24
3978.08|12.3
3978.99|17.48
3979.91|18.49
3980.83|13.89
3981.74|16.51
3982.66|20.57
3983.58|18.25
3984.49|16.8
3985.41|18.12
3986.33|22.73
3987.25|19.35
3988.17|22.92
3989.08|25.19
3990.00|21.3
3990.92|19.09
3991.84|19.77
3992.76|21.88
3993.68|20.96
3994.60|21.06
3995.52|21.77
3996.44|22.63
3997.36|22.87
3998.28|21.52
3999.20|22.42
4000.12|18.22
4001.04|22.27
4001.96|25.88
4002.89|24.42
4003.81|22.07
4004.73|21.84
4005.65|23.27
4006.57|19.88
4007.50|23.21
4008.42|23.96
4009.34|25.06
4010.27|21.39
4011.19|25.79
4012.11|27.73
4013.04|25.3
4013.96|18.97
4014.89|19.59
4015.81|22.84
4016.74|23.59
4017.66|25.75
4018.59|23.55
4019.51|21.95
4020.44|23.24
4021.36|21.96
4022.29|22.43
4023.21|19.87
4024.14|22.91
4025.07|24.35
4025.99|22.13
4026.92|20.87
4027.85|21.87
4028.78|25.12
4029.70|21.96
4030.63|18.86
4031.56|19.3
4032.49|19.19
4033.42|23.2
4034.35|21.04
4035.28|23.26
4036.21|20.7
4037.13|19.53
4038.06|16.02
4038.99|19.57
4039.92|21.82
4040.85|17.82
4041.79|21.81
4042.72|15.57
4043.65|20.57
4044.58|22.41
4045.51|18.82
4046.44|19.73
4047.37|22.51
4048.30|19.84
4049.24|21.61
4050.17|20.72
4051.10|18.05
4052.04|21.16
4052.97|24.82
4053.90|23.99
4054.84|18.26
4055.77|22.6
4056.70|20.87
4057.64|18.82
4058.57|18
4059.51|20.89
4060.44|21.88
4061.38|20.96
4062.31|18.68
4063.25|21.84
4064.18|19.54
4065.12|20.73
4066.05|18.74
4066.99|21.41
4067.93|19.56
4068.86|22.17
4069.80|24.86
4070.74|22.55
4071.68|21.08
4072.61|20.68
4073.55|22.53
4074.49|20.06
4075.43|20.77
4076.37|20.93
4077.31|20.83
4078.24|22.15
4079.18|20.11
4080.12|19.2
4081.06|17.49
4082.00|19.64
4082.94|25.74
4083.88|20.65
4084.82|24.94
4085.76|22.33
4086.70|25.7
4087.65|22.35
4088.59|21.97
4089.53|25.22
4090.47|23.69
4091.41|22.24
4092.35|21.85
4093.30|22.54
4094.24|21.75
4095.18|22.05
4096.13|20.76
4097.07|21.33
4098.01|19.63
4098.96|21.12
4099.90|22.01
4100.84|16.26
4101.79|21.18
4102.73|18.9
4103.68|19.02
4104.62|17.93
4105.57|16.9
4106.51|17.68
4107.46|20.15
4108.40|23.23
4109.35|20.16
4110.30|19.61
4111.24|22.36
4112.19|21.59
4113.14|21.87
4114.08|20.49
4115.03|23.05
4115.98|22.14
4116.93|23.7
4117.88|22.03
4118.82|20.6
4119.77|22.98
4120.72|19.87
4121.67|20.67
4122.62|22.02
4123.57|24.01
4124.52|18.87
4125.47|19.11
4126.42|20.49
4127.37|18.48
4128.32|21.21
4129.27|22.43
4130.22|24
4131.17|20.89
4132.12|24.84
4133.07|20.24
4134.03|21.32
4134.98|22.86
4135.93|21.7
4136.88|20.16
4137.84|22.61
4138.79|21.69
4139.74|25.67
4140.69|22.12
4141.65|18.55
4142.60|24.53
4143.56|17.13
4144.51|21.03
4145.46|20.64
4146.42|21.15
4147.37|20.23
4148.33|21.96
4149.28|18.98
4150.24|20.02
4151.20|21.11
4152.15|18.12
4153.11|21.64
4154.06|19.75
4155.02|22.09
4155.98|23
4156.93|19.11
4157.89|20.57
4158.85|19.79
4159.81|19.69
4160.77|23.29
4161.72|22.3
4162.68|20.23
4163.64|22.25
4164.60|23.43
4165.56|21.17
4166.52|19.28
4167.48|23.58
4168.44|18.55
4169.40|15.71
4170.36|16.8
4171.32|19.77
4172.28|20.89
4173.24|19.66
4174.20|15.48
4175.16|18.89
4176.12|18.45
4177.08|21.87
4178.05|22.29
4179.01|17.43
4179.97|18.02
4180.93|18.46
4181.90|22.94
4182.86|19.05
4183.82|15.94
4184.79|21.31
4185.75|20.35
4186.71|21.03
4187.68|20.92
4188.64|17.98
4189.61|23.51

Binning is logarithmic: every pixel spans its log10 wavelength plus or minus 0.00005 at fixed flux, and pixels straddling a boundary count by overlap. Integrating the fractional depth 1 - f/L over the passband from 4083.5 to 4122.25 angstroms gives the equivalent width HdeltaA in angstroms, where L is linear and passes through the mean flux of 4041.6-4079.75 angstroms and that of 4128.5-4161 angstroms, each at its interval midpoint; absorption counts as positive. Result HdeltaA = -0.6 angstroms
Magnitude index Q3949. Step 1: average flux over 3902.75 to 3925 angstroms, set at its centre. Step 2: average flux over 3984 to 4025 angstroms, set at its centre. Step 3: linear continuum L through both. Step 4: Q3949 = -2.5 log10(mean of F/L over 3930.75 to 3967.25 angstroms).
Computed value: 0.48 mag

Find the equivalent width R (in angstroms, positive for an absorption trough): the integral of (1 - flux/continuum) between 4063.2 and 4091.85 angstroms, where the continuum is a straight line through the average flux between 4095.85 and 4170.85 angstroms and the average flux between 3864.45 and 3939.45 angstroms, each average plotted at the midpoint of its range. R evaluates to -4.7 angstroms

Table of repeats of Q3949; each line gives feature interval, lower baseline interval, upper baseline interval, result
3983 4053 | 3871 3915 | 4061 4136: -0.21 mag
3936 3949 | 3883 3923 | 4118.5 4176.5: 0.31 mag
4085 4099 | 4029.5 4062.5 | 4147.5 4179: -0.10 mag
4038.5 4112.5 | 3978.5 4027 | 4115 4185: 0.02 mag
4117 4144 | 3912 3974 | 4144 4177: -0.13 mag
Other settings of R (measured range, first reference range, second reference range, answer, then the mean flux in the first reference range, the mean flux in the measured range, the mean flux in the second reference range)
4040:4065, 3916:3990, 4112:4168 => -4.78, 12.5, 20.5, 21.3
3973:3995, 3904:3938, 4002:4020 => 2.46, 11.8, 17.7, 23.2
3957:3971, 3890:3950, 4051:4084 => 3.59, 12.4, 11.1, 20.9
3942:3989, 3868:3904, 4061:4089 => 5.86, 11.6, 13.8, 21.3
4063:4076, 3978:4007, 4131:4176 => -0.32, 20.6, 21.2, 20.7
